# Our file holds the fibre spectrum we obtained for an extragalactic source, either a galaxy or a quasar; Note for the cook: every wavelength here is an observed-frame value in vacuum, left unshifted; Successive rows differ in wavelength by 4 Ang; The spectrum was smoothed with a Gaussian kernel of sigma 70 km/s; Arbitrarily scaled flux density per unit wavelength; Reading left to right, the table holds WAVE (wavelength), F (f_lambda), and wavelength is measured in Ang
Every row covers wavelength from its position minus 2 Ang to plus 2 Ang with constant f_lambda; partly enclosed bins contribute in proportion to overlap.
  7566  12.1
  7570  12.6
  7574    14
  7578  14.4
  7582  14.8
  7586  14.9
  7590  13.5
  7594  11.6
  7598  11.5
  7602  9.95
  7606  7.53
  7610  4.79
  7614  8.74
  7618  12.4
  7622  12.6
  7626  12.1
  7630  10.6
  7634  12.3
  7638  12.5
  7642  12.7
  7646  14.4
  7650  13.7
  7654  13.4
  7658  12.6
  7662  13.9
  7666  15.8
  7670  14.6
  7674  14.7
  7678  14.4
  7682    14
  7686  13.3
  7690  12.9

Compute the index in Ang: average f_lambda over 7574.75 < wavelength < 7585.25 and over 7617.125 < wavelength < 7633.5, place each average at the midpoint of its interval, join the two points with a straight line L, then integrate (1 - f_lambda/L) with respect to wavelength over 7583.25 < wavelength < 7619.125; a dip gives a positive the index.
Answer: 7.6 Ang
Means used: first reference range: 14.6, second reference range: 11.9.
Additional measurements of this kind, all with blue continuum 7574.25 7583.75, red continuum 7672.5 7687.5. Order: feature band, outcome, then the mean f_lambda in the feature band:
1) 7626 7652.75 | 3.0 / 12.7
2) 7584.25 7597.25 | 1.2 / 13.1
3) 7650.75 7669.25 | 0.3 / 14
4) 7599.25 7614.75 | 7.0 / 7.85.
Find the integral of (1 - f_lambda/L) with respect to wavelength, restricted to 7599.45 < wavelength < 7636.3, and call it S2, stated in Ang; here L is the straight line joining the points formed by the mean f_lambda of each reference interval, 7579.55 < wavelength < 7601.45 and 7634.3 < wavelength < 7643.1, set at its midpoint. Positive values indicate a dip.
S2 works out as 7.5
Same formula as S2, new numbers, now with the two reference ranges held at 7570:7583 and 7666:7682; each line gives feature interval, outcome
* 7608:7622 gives 5.00 Ang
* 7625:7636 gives 2.12 Ang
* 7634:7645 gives 1.33 Ang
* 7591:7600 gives 1.54 Ang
